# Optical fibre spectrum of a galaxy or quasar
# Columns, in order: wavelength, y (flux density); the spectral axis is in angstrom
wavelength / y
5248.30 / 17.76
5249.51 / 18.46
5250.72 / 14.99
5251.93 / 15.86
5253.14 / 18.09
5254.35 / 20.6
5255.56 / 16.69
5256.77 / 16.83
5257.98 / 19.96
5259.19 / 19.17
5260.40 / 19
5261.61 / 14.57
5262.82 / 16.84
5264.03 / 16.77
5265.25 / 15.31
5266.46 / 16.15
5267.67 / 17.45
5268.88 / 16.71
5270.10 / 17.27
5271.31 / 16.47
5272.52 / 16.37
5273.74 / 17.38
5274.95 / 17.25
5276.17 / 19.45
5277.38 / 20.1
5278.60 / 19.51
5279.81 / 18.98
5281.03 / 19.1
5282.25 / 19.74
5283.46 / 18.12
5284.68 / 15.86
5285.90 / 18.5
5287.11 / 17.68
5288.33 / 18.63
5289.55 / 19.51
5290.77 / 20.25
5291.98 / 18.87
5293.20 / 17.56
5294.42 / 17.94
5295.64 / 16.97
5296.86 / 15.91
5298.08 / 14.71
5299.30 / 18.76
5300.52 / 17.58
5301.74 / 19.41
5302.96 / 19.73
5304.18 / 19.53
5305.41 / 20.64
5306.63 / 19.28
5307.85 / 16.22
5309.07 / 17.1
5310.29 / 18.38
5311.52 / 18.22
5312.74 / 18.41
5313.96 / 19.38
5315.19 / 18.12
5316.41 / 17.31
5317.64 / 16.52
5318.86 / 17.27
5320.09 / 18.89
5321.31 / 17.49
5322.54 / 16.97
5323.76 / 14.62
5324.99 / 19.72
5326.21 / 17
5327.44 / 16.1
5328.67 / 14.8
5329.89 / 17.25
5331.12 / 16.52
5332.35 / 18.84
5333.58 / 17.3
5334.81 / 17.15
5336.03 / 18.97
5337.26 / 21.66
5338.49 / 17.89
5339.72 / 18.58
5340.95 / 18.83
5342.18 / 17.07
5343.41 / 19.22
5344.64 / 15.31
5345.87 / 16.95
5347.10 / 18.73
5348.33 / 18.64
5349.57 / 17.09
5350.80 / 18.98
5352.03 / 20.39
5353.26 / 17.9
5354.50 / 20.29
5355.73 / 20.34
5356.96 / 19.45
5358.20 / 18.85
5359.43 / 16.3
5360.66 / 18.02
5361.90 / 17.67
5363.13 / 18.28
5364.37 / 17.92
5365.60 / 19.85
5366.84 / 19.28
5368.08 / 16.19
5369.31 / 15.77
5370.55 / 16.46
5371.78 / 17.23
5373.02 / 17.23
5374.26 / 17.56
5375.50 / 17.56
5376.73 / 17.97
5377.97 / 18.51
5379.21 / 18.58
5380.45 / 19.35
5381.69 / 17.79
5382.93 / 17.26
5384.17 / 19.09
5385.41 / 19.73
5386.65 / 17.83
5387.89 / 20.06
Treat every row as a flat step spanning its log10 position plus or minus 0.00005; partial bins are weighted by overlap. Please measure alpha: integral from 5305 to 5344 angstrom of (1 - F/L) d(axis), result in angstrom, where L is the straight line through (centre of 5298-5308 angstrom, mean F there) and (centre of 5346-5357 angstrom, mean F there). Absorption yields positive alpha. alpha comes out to 2.04 angstrom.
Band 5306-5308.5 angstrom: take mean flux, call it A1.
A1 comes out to 17.8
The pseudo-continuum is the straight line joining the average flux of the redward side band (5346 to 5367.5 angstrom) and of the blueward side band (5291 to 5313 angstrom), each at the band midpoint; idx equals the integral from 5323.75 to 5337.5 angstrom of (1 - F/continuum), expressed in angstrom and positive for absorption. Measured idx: 0.7 angstrom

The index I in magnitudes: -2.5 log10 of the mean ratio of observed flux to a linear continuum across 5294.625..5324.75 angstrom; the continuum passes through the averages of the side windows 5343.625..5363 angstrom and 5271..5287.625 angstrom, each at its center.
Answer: 0.03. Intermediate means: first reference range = 18.2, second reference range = 18.3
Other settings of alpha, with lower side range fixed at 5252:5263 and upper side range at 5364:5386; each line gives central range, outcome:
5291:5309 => -0.16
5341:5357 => -0.46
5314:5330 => 0.70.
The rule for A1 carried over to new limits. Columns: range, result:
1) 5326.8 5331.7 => 16.2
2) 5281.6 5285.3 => 17.9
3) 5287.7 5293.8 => 19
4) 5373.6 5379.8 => 18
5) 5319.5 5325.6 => 17.5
